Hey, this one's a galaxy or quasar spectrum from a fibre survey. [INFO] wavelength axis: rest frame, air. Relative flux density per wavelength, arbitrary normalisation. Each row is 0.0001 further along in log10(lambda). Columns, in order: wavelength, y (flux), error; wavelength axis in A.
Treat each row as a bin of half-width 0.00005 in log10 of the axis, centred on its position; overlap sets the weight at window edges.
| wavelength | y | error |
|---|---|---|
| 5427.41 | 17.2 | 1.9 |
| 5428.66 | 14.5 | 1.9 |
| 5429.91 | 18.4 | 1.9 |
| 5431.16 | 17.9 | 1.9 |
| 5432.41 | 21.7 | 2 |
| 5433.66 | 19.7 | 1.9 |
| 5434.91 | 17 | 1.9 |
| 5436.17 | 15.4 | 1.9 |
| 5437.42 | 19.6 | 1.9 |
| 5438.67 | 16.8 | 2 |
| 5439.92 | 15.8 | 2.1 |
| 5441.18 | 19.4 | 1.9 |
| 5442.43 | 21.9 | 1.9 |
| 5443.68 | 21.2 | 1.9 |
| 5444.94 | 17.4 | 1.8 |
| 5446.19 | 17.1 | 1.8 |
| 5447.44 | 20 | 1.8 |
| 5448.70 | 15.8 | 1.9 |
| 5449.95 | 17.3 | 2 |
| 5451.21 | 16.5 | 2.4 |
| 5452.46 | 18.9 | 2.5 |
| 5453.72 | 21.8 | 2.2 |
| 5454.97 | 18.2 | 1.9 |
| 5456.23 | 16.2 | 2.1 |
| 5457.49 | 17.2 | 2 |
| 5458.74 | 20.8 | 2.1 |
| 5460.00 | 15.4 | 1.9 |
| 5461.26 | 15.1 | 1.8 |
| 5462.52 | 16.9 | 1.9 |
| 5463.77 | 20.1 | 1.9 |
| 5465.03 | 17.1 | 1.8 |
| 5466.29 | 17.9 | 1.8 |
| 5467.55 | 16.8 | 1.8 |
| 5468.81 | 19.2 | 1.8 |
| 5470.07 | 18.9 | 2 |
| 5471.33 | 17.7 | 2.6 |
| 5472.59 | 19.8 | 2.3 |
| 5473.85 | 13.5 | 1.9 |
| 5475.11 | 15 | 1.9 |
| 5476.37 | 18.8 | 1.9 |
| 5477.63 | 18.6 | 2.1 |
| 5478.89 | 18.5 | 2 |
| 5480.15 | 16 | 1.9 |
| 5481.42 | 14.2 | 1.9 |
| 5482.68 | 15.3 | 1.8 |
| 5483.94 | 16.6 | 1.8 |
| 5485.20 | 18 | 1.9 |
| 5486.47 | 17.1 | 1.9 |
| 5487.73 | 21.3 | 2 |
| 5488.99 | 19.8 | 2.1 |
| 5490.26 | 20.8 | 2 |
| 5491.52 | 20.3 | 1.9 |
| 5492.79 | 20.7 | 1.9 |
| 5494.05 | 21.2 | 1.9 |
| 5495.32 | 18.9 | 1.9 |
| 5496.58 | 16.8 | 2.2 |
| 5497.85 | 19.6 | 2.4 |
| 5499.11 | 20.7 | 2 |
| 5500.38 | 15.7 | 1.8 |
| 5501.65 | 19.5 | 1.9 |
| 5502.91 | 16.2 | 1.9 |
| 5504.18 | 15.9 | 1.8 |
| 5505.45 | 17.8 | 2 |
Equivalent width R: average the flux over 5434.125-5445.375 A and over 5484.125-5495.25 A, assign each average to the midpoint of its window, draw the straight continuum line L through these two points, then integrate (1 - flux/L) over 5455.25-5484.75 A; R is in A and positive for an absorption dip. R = 2.97 A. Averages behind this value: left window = 18.3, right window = 19.7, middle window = 17.2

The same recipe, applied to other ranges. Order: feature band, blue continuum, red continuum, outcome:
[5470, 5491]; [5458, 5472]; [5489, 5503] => 1.0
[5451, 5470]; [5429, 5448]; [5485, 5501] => 0.9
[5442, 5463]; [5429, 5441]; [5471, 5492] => -0.2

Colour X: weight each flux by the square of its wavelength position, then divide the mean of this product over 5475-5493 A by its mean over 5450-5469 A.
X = 1.02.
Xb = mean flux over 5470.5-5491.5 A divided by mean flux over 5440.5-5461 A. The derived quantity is 1.0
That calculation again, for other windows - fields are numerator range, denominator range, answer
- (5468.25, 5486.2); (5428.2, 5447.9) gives 0.93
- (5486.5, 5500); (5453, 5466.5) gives 1.11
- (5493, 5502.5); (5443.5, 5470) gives 1.06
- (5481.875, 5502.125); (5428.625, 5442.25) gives 1.04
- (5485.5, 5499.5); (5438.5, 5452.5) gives 1.08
